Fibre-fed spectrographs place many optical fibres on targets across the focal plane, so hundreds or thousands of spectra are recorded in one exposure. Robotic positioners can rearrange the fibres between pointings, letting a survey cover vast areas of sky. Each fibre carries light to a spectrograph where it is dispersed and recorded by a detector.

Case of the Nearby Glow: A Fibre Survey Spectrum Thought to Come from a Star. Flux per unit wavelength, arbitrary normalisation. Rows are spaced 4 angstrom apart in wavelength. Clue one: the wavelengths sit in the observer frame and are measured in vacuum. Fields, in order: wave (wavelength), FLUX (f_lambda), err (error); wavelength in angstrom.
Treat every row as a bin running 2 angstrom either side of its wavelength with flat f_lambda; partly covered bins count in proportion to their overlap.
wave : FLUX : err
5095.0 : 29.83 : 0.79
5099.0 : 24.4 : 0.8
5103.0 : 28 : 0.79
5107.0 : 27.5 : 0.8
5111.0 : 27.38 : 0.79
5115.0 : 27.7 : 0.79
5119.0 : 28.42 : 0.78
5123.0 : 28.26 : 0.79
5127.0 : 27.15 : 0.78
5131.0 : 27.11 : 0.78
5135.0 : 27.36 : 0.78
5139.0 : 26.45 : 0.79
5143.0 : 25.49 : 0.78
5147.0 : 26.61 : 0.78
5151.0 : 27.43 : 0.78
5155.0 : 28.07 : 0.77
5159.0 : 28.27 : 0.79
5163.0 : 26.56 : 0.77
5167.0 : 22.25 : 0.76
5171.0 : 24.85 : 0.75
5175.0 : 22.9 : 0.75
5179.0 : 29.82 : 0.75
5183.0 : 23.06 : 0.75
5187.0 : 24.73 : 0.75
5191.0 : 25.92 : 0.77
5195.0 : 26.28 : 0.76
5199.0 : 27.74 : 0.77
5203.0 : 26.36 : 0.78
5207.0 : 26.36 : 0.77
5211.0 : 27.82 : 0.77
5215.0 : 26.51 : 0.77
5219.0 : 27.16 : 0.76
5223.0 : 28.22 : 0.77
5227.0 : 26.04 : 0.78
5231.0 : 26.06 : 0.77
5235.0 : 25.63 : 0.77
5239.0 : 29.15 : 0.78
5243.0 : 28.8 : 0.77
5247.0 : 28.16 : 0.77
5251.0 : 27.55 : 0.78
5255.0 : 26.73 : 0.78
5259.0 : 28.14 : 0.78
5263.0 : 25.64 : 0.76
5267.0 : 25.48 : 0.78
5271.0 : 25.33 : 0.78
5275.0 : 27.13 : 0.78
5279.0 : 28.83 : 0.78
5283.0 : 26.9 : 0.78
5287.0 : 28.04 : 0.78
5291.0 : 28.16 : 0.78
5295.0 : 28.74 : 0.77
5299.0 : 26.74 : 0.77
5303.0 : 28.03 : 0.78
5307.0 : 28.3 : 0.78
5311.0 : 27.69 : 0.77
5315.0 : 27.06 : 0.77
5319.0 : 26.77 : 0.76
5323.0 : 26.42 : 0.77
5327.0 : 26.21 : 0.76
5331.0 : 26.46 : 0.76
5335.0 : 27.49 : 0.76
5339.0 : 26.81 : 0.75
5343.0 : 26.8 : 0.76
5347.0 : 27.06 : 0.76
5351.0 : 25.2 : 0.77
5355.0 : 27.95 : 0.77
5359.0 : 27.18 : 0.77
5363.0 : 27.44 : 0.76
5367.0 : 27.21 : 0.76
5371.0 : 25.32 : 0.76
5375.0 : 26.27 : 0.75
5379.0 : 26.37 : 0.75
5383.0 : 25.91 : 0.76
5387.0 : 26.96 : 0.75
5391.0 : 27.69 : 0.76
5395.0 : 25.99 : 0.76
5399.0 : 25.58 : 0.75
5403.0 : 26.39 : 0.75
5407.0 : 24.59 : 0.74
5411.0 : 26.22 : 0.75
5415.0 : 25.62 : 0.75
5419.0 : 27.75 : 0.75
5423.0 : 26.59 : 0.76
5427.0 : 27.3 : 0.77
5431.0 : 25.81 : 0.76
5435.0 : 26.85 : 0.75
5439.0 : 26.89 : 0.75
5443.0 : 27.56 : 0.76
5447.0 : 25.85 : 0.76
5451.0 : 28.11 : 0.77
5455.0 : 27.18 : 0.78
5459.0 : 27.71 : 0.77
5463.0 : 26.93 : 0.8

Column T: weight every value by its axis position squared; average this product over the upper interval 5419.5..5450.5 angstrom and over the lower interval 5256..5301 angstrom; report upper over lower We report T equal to 1.05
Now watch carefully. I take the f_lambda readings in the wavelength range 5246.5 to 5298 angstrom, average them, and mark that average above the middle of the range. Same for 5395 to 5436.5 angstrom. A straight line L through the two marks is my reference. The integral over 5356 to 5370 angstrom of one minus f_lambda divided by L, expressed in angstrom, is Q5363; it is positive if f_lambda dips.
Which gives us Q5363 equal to -0.30 angstrom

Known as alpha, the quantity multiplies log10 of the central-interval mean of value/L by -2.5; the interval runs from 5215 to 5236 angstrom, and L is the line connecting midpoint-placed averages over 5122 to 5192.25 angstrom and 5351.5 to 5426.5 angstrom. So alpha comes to -0.01 mag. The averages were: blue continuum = 26.2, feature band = 26.7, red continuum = 26.5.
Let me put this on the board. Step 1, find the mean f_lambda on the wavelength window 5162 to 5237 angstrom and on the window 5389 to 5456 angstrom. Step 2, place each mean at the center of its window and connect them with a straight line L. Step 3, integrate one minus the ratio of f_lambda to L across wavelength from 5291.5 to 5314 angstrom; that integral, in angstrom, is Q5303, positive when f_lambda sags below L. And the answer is -1.4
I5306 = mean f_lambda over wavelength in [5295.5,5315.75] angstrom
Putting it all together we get 27.7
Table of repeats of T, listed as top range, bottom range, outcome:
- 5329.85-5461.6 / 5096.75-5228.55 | 1.09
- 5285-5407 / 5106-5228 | 1.08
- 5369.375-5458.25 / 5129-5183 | 1.11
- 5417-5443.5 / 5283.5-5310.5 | 1.01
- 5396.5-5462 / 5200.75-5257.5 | 1.06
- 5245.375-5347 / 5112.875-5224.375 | 1.07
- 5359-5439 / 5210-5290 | 1.03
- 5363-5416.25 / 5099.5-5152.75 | 1.06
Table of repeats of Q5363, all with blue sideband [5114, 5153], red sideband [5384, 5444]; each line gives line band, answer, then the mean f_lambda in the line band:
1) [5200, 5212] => 0.07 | 26.8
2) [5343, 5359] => -0.09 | 26.8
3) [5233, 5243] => -0.28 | 27.7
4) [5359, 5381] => 0.02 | 26.6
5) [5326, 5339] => -0.04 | 26.8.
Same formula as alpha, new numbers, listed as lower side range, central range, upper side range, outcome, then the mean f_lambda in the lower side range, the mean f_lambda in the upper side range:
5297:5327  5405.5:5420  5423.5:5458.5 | 0.04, 27.2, 27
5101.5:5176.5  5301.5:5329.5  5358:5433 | -0.03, 26.7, 26.4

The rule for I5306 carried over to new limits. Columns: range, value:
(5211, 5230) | 27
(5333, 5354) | 26.7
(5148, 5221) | 26.2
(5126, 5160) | 27.1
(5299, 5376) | 26.9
